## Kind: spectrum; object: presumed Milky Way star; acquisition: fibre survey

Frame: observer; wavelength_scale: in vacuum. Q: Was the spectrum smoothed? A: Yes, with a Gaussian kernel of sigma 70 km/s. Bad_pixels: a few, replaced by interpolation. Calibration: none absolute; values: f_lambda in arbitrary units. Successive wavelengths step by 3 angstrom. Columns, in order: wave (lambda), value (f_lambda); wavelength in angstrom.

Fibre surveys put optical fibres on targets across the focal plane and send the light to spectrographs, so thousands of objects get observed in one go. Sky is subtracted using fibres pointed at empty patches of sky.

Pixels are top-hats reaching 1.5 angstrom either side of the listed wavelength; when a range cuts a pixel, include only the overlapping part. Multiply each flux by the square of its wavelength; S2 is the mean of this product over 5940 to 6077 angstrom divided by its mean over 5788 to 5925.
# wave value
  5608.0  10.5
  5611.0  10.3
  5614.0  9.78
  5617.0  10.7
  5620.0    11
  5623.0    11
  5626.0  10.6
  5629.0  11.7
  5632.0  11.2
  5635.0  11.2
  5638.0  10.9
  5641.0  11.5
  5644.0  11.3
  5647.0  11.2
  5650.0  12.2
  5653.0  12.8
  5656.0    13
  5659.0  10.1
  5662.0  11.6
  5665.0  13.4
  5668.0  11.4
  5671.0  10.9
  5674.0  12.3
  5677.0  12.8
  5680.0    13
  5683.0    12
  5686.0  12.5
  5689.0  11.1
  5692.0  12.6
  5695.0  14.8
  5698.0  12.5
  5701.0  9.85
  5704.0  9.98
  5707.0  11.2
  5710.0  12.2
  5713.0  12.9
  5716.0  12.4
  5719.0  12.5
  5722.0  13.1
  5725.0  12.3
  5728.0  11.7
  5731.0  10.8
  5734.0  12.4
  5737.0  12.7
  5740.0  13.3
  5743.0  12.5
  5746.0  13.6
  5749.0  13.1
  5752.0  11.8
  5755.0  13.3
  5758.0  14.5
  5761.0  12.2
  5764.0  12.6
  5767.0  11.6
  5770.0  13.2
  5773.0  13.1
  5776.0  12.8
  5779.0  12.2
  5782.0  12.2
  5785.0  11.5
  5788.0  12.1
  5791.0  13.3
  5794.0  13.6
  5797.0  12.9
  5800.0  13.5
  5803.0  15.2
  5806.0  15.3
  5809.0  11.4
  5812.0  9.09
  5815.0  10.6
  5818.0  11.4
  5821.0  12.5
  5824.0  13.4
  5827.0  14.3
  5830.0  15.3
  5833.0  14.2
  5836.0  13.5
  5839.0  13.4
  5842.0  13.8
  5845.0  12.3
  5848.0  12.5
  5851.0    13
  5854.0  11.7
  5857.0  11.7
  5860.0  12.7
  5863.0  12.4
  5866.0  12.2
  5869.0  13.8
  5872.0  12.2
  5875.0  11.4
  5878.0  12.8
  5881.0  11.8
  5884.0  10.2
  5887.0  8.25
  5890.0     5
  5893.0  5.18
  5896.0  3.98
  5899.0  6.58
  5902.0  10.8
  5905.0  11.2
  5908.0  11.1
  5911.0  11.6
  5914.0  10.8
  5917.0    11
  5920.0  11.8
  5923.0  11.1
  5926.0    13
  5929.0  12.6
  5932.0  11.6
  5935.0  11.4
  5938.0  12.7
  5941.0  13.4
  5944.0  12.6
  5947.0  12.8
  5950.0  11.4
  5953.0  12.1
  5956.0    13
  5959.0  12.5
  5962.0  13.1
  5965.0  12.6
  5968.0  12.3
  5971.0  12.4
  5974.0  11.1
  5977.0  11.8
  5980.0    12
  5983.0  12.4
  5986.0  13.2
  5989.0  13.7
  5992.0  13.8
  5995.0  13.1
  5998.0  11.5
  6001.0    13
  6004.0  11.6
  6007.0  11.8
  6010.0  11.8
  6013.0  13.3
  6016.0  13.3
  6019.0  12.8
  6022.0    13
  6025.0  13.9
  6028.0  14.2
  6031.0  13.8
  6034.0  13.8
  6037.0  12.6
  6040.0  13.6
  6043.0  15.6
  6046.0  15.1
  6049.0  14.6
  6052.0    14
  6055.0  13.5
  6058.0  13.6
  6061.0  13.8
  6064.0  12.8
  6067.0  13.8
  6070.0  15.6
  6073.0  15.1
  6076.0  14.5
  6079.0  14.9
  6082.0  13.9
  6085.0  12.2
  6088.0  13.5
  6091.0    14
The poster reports 1.19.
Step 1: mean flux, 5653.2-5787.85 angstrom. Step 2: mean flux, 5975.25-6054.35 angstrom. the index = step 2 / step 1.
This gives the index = 1.1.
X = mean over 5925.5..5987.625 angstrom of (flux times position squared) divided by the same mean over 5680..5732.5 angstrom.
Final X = 1.12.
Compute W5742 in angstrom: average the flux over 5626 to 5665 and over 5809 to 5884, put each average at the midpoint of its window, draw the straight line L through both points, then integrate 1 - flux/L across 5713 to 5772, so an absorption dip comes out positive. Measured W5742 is -2.9 angstrom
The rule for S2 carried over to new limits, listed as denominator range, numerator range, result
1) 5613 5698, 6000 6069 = 1.30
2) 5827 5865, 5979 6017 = 1.02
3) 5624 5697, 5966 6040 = 1.21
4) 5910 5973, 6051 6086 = 1.20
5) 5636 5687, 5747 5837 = 1.13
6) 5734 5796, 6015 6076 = 1.20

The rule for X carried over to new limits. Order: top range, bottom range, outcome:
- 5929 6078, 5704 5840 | 1.12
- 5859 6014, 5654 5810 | 0.99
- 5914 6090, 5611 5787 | 1.20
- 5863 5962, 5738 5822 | 0.91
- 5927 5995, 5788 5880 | 1.02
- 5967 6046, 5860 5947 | 1.23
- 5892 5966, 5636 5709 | 1.03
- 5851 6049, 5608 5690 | 1.15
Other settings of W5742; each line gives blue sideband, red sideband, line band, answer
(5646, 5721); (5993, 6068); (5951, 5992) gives 1.9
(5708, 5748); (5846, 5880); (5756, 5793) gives -0.5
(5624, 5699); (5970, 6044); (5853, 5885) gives 1.0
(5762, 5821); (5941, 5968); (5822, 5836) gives -1.8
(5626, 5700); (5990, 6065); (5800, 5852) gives -1.8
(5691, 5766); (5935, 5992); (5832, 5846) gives -1.1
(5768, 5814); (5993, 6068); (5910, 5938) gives 2.9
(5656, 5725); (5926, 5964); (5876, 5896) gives 6.1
